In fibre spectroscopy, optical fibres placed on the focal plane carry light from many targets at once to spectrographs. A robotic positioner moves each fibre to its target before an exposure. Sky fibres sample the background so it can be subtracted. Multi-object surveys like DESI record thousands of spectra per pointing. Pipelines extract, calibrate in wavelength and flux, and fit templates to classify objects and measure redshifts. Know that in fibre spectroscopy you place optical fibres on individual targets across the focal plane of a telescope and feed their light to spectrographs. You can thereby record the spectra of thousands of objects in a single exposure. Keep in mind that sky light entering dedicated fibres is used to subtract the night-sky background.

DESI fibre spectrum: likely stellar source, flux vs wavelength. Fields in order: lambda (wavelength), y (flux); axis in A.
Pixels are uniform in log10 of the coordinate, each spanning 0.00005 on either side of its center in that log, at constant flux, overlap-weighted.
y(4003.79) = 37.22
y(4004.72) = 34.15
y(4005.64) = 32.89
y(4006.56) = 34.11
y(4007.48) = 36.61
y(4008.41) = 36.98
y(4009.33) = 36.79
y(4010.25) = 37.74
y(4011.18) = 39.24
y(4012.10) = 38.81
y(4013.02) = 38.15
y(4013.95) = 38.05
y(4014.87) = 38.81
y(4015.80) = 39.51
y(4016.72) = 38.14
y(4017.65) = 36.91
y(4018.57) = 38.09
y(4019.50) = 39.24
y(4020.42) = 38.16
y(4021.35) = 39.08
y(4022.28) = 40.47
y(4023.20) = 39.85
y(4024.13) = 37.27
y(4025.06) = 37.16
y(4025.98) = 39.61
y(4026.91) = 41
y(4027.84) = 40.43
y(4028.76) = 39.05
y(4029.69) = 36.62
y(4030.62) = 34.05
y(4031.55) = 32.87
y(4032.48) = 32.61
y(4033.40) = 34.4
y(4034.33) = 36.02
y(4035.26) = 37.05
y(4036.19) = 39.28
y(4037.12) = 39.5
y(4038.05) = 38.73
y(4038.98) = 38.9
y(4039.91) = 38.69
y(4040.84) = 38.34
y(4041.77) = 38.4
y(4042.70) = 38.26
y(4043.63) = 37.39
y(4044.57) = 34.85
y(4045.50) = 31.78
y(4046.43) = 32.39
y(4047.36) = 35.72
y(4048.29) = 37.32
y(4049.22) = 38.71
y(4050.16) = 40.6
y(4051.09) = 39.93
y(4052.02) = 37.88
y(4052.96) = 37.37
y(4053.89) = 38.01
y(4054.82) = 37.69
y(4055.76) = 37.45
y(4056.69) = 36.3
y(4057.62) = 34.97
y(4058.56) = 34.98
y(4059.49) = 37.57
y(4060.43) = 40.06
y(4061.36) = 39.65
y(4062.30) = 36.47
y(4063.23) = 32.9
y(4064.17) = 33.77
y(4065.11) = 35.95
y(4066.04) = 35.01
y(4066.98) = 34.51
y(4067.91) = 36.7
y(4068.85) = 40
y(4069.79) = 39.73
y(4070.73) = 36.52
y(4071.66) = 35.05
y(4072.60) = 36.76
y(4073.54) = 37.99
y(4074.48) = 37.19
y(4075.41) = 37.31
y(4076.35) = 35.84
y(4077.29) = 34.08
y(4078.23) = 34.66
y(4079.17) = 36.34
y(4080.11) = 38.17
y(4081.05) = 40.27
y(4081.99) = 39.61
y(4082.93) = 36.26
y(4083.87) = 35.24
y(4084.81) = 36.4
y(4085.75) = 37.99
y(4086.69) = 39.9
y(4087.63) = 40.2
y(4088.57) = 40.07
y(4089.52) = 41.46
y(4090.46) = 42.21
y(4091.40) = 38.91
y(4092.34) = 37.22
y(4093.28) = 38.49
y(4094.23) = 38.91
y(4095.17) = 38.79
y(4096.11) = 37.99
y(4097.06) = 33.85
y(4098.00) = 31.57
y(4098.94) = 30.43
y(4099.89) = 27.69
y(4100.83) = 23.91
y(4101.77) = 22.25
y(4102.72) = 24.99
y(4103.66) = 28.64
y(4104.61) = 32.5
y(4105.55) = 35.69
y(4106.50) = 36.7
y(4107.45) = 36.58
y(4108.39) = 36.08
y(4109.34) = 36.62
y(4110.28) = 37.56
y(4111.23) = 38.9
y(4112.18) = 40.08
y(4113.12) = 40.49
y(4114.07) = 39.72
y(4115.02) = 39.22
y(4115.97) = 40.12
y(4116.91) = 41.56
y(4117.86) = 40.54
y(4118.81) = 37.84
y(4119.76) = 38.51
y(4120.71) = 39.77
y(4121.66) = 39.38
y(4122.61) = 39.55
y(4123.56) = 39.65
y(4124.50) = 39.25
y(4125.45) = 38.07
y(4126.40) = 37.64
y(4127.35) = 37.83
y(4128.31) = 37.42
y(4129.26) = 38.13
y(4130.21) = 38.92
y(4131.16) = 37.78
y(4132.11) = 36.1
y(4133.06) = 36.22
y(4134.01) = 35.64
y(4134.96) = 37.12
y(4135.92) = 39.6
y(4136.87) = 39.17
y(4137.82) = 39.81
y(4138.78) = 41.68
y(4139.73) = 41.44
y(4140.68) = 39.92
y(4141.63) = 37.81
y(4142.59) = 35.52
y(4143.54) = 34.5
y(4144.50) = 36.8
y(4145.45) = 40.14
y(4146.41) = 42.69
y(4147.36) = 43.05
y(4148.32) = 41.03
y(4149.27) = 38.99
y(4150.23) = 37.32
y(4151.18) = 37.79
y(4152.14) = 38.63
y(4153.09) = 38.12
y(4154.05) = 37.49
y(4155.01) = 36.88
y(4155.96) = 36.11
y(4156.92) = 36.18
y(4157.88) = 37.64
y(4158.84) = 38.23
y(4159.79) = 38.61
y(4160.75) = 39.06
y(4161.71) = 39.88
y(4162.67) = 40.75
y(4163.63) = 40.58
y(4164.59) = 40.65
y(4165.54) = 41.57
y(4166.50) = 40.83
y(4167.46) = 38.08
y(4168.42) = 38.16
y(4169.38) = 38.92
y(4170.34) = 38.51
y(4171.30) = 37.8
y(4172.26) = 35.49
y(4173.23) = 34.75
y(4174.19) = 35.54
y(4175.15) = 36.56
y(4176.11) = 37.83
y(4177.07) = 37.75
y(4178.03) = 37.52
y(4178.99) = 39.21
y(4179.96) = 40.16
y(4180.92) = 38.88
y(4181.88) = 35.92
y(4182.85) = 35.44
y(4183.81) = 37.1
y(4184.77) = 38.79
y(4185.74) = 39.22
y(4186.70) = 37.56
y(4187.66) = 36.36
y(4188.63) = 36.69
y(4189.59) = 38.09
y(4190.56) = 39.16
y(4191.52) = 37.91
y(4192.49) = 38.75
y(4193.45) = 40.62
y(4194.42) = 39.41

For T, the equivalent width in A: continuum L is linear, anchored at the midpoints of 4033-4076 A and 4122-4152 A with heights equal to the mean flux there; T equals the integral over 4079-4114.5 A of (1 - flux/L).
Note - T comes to 1.72 A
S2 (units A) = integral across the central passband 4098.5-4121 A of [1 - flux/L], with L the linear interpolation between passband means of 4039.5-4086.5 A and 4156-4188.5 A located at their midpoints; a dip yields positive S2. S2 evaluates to 1.3 A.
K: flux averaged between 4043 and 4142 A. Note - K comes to 37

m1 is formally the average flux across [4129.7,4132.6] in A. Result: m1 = 37.7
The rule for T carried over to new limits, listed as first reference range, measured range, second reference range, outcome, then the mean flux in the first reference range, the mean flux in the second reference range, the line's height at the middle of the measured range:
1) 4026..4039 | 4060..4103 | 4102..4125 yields 1.4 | 37.2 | 37.3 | 37.3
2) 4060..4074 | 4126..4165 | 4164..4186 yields -0.9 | 36.7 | 38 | 37.7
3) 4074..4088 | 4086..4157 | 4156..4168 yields 1.6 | 37.3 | 39.2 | 38.2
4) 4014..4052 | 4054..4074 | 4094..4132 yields 0.2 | 37.6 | 36.3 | 37.1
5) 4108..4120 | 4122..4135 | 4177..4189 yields 0.3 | 39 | 37.7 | 38.8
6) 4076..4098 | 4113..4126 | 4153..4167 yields -0.4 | 37.8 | 38.9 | 38.3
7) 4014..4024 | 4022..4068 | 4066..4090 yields 1.3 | 38.7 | 37.5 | 38.2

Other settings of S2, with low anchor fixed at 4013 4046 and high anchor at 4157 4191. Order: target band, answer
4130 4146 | 0.0 A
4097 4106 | 2.1 A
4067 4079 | 0.3 A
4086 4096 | -0.4 A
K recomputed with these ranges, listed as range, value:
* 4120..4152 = 38.7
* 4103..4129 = 37.9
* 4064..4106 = 35.7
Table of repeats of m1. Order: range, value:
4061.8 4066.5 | 34.8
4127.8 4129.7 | 37.6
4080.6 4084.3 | 37.9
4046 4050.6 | 37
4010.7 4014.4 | 38.5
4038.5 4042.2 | 38.6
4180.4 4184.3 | 36.9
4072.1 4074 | 37.2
